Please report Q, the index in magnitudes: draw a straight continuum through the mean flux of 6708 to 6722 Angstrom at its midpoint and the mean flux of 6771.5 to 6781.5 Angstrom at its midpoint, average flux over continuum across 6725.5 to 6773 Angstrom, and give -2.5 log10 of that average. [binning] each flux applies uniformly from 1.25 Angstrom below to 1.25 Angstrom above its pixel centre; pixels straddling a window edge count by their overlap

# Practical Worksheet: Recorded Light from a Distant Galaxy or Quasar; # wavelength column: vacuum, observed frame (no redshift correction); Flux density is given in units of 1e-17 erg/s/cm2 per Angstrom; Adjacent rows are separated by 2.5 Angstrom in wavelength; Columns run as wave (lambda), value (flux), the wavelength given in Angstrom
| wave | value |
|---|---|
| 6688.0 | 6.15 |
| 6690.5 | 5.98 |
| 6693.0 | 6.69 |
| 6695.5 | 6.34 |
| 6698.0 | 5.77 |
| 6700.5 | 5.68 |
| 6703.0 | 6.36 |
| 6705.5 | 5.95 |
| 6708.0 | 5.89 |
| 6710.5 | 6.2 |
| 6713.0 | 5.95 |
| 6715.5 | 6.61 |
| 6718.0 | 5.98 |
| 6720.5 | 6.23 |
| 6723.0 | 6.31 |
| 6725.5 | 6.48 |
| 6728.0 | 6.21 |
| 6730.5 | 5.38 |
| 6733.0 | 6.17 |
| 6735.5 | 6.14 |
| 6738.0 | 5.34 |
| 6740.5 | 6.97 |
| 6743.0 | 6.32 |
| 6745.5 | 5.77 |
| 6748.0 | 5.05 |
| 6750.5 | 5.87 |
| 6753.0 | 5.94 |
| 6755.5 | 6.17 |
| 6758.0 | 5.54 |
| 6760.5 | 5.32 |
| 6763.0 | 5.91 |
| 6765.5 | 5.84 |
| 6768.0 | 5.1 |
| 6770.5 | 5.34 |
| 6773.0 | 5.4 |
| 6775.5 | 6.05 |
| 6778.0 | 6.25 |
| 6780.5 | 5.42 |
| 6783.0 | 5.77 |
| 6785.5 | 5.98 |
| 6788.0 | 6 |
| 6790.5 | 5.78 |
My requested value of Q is 0.027 mag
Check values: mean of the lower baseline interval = 6.17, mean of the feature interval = 5.81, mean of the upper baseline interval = 5.78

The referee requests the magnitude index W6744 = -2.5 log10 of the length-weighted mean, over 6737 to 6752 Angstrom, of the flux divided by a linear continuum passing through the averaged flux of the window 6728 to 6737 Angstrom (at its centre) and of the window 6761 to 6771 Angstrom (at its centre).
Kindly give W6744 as -0.02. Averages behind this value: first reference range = 5.92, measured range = 5.9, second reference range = 5.55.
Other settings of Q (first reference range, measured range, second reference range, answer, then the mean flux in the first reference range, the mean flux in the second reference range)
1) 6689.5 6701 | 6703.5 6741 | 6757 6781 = -0.031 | 6.12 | 5.62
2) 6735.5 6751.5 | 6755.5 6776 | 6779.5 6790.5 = 0.051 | 5.91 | 5.8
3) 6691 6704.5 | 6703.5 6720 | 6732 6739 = -0.010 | 6.15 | 5.89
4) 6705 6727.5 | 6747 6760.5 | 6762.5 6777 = 0.016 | 6.19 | 5.6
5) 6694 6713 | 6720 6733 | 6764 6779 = -0.039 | 6.03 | 5.66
